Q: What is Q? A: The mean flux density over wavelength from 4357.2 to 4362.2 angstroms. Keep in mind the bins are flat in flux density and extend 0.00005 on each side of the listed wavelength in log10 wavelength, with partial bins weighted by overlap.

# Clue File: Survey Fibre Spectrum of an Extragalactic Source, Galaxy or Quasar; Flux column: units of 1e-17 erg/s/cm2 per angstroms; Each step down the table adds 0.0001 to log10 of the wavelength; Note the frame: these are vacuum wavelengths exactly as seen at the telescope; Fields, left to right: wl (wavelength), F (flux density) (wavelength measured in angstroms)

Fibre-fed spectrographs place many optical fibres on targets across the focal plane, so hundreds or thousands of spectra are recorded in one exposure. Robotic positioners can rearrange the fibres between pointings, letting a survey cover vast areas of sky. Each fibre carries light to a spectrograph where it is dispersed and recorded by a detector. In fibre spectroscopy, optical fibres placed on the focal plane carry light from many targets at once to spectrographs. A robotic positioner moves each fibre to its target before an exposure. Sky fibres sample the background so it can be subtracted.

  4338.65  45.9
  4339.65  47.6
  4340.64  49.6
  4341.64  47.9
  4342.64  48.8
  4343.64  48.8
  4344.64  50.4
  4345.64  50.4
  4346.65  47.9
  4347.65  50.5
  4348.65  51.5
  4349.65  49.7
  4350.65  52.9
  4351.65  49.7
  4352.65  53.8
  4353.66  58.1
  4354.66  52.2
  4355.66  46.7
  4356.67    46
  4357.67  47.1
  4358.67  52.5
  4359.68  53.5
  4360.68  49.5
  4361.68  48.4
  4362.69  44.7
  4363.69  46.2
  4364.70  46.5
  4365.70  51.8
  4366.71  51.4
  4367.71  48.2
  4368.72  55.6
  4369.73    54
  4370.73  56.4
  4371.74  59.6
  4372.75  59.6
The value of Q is 50.2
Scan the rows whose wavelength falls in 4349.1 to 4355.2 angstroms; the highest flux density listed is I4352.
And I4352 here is 58.1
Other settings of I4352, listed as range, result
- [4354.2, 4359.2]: 52.5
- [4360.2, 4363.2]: 49.5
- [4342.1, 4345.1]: 50.4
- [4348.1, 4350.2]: 51.5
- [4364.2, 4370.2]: 55.6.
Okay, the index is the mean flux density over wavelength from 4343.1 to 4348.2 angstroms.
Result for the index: 49.6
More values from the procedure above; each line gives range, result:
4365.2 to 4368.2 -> 50.5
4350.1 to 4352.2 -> 51.5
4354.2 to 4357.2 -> 48.2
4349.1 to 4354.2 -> 52.8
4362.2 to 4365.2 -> 45.8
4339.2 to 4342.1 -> 48.5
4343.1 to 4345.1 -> 49.6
